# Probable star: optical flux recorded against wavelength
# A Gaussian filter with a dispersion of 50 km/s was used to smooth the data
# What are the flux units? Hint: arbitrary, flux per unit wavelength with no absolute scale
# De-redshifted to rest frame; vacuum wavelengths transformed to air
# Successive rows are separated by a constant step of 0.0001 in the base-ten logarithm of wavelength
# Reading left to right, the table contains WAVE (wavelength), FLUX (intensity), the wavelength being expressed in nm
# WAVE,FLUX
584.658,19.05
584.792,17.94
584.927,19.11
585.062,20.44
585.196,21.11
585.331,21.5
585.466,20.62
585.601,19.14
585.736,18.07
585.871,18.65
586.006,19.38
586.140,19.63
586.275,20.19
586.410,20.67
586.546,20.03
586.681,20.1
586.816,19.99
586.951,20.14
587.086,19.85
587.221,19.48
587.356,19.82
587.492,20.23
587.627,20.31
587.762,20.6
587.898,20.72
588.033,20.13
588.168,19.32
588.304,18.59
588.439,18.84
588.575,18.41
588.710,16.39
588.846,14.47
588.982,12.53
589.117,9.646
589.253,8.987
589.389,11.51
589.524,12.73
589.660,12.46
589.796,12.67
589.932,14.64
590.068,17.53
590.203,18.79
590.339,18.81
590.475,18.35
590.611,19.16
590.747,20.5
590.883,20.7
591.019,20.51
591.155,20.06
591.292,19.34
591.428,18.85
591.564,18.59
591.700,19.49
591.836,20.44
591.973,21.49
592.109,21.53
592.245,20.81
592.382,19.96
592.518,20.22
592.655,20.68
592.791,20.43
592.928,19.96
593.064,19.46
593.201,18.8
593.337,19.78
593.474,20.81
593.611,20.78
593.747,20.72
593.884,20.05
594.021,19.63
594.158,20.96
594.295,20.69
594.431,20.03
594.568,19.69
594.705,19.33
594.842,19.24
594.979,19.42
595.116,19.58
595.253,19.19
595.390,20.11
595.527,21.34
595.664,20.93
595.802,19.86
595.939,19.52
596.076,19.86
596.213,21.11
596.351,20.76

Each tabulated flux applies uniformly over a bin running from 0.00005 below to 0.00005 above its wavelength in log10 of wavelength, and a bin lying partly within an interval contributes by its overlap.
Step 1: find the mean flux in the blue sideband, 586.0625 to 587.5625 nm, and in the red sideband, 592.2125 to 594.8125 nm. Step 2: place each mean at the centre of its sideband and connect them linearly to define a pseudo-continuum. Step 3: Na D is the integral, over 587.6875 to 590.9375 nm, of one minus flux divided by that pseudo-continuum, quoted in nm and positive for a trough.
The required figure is 0.57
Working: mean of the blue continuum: 20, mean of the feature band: 16.5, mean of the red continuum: 20.1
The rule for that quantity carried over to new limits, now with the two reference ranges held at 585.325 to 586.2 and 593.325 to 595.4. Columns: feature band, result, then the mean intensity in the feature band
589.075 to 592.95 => 0.37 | 17.9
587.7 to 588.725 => 0.02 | 19.3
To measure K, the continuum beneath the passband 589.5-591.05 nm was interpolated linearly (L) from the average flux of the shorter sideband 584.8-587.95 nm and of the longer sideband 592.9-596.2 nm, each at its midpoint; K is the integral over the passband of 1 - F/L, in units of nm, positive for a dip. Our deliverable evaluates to 0.209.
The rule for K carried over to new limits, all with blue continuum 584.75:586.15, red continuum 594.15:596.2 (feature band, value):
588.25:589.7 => 0.42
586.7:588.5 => -0.01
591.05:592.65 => -0.02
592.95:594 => -0.01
